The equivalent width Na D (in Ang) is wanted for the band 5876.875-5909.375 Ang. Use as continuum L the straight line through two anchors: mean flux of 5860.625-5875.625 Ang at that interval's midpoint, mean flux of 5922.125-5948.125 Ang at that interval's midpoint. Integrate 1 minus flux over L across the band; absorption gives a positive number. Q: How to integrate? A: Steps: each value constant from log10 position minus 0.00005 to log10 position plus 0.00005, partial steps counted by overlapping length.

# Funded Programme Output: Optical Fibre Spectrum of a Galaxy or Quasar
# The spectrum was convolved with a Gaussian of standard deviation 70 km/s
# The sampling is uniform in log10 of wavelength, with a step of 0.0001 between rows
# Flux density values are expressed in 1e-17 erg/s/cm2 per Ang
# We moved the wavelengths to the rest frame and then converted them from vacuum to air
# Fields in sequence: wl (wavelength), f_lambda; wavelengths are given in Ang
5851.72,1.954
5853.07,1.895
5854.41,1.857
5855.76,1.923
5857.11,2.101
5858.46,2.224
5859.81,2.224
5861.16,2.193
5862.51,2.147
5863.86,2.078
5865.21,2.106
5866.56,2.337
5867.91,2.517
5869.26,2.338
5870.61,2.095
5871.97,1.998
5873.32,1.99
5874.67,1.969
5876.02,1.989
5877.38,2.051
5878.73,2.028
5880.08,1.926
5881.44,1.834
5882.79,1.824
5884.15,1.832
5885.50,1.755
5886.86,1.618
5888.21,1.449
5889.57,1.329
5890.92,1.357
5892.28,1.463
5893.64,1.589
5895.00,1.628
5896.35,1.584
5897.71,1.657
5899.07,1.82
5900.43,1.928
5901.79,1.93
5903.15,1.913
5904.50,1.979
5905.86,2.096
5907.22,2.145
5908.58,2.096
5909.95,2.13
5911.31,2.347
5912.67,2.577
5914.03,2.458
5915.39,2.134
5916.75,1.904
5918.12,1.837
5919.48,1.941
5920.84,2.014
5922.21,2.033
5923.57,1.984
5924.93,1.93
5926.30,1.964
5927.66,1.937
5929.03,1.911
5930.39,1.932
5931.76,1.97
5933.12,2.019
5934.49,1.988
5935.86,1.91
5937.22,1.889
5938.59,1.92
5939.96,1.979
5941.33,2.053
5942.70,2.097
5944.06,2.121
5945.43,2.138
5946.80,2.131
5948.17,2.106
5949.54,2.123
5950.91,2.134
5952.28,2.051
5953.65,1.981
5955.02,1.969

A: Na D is 4.8 Ang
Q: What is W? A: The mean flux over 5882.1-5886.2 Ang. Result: 1.8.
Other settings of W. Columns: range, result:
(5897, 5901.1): 1.8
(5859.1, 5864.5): 2.16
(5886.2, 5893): 1.44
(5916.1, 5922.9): 1.94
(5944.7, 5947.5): 2.13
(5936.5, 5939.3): 1.91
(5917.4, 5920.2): 1.89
